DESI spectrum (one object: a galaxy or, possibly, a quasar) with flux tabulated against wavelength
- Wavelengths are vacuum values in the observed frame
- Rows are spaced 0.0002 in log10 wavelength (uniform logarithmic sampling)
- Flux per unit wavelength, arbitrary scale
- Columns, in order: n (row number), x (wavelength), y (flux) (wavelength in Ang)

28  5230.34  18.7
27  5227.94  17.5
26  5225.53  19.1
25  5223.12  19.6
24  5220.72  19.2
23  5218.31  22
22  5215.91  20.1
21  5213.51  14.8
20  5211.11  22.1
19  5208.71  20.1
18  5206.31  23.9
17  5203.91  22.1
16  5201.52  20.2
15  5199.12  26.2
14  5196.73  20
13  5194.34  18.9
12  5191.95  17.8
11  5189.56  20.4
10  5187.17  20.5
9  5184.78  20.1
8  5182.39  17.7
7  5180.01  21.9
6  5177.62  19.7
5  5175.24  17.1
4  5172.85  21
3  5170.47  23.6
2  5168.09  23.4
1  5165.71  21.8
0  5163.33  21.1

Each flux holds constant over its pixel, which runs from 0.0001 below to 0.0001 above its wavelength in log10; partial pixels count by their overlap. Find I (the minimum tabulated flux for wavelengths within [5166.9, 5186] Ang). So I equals 17.1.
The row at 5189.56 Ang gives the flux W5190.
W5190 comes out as 20.4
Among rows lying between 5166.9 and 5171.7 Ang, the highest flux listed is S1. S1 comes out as 23.6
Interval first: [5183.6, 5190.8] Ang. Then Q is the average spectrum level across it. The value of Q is 20.3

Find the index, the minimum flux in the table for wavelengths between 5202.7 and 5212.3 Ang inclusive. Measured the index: 20.1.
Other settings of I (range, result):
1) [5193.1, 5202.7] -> 18.9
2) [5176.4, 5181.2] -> 19.7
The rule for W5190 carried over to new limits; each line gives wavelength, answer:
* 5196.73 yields 20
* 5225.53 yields 19.1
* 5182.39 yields 17.7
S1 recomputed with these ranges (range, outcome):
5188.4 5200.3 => 26.2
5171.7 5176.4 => 21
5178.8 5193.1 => 21.9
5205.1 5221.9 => 23.9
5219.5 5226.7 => 19.6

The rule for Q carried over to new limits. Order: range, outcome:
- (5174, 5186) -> 19.3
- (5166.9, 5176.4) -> 21.3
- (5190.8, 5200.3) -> 20.7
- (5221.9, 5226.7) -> 19.4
